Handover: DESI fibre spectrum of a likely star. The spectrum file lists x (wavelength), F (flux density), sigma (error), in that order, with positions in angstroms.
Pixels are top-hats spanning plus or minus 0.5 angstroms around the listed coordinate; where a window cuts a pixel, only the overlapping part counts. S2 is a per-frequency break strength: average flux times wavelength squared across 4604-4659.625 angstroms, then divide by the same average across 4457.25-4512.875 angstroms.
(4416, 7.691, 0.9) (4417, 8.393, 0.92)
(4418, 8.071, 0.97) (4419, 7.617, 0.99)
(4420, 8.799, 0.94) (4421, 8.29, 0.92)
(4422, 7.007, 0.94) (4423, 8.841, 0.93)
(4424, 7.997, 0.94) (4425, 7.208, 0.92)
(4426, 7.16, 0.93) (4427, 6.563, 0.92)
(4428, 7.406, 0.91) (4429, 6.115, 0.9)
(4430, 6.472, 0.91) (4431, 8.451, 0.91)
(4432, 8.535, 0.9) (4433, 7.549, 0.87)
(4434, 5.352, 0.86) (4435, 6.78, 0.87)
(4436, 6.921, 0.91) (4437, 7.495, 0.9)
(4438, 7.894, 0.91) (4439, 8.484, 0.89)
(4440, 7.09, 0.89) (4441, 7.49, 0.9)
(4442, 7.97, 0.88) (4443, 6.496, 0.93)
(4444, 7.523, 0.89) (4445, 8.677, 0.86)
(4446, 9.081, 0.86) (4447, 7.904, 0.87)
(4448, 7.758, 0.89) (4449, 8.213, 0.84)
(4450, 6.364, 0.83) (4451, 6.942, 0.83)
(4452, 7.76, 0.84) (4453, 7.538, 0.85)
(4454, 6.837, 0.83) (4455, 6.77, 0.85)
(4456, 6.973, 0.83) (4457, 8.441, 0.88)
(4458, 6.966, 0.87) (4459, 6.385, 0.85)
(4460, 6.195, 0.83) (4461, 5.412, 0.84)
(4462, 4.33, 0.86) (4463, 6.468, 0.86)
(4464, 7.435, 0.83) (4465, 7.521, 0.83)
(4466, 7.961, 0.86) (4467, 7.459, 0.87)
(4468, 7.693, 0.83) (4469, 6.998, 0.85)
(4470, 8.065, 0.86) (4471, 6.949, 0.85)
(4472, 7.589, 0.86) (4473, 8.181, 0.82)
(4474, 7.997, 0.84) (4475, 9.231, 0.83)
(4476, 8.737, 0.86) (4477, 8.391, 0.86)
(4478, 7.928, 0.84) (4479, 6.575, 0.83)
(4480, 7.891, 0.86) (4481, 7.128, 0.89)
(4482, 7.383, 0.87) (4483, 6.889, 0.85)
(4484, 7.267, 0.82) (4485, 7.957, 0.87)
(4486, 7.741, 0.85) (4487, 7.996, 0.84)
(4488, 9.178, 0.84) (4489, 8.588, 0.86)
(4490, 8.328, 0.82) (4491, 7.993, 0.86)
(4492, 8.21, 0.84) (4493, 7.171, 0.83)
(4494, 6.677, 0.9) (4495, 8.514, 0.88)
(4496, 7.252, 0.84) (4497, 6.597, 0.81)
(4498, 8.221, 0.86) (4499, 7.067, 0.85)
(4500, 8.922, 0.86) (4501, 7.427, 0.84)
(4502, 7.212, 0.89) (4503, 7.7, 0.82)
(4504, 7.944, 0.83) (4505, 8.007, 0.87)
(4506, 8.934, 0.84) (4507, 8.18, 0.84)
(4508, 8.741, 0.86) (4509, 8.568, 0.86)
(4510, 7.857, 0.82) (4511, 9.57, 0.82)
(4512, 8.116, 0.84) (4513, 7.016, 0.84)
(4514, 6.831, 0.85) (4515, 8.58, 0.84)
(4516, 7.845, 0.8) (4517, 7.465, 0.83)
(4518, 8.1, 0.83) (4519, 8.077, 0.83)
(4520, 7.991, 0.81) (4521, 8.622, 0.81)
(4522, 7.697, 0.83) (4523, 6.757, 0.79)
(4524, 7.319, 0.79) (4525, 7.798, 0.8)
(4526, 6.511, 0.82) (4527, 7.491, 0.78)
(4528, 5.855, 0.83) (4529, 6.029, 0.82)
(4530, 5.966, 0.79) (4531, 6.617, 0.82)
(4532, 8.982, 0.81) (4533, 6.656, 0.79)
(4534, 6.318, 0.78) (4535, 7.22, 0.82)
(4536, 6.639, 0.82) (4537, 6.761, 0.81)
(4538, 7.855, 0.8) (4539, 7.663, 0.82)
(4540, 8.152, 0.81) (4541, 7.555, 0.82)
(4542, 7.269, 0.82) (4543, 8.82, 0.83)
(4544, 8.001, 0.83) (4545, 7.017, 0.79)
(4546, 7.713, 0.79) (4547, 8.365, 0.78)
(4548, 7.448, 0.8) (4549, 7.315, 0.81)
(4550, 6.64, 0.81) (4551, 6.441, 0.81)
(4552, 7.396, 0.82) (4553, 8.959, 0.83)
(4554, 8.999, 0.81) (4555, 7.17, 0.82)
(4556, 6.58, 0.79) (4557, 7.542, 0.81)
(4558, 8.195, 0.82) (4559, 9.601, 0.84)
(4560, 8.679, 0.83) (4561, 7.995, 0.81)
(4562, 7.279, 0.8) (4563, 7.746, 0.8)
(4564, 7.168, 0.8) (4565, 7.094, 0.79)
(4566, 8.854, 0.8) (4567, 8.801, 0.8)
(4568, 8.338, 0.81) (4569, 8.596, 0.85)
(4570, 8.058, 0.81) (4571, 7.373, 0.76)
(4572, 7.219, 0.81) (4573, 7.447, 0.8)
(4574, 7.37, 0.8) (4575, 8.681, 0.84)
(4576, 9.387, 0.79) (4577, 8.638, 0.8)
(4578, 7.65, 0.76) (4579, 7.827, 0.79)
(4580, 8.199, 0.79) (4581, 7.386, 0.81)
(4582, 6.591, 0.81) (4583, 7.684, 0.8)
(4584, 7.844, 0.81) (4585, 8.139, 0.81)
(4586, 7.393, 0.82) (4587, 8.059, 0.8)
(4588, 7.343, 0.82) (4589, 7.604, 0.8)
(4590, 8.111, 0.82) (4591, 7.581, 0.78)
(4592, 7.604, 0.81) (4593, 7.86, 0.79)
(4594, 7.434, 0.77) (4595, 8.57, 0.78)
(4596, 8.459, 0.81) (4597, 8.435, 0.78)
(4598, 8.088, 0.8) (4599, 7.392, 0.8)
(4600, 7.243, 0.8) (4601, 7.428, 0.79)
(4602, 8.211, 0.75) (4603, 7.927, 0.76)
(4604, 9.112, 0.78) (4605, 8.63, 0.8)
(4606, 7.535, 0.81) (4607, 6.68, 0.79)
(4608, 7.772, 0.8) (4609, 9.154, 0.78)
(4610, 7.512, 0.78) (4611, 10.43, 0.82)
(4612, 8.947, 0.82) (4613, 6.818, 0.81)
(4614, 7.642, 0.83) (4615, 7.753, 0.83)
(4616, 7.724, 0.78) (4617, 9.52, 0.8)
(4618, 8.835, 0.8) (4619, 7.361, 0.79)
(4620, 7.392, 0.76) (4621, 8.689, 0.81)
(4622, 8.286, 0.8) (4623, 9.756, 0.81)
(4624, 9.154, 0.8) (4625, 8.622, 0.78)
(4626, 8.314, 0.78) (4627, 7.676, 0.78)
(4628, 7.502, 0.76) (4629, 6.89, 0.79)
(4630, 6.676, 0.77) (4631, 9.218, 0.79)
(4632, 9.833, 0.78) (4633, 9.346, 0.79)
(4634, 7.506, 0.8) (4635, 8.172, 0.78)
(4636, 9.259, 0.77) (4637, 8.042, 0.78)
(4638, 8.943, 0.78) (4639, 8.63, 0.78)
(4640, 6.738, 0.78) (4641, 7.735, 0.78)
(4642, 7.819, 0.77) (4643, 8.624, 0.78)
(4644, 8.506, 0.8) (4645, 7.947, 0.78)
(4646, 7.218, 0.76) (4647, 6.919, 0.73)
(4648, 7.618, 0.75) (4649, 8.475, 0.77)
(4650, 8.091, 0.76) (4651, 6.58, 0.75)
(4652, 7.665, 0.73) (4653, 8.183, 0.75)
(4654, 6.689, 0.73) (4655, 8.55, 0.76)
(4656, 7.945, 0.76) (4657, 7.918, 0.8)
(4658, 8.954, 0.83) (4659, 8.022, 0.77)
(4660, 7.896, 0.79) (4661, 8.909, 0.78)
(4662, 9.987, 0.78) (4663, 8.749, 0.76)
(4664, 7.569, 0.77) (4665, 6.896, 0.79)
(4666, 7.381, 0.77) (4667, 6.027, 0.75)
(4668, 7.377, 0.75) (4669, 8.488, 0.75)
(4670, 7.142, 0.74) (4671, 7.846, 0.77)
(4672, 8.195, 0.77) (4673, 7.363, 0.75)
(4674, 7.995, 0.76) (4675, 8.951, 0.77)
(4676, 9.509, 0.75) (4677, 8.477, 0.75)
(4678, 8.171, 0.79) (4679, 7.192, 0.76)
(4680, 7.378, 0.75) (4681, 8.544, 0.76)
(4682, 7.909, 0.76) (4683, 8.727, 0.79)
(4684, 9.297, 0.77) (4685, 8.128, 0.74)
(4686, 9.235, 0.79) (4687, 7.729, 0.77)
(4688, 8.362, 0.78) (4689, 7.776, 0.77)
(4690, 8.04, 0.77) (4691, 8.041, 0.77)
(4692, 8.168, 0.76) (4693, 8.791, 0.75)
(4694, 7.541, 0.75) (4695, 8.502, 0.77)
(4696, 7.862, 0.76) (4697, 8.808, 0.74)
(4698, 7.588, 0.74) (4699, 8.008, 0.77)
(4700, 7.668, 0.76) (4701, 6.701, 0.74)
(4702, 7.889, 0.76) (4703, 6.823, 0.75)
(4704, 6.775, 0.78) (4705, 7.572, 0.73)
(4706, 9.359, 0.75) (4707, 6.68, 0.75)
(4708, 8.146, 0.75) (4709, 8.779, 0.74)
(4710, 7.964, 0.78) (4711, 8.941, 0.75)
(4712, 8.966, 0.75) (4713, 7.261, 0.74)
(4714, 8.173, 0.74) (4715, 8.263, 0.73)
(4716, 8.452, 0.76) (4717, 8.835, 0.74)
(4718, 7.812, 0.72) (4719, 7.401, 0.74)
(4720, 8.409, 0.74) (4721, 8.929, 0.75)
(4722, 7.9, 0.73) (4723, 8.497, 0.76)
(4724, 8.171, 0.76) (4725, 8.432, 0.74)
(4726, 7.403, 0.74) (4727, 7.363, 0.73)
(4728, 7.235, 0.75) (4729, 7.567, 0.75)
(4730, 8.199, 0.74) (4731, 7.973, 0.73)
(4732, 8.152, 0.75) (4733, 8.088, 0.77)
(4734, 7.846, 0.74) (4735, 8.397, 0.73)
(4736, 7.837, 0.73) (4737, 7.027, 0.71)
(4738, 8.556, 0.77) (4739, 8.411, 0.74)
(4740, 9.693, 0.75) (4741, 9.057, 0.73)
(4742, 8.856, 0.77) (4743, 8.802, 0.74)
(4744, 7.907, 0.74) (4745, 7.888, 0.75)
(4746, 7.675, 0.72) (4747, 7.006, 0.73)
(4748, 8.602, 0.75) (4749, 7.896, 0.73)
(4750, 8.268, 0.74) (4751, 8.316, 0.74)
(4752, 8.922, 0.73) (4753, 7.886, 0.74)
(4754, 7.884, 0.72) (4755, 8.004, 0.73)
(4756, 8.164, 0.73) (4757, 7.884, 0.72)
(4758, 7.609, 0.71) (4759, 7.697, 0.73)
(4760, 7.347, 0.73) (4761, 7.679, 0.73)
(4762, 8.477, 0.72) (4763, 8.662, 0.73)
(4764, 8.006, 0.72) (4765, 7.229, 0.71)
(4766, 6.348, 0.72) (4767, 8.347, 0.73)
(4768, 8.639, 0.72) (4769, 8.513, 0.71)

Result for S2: 1.1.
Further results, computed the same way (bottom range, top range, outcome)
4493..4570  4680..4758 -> 1.14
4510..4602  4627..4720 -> 1.10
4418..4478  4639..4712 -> 1.18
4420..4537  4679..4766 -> 1.19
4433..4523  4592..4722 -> 1.15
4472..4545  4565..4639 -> 1.10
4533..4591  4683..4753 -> 1.12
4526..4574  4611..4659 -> 1.11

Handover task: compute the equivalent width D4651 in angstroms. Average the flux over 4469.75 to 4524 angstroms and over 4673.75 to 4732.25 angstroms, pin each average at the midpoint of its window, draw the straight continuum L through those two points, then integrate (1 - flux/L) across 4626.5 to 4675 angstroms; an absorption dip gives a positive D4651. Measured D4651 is 0.46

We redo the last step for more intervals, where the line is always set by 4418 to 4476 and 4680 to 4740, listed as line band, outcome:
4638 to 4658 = 0.2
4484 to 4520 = -1.9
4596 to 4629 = -1.4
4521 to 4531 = 0.9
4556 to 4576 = -0.7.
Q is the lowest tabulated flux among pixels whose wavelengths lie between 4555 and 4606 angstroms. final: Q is 6.58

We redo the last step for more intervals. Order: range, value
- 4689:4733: 6.68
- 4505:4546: 5.855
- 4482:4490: 6.889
